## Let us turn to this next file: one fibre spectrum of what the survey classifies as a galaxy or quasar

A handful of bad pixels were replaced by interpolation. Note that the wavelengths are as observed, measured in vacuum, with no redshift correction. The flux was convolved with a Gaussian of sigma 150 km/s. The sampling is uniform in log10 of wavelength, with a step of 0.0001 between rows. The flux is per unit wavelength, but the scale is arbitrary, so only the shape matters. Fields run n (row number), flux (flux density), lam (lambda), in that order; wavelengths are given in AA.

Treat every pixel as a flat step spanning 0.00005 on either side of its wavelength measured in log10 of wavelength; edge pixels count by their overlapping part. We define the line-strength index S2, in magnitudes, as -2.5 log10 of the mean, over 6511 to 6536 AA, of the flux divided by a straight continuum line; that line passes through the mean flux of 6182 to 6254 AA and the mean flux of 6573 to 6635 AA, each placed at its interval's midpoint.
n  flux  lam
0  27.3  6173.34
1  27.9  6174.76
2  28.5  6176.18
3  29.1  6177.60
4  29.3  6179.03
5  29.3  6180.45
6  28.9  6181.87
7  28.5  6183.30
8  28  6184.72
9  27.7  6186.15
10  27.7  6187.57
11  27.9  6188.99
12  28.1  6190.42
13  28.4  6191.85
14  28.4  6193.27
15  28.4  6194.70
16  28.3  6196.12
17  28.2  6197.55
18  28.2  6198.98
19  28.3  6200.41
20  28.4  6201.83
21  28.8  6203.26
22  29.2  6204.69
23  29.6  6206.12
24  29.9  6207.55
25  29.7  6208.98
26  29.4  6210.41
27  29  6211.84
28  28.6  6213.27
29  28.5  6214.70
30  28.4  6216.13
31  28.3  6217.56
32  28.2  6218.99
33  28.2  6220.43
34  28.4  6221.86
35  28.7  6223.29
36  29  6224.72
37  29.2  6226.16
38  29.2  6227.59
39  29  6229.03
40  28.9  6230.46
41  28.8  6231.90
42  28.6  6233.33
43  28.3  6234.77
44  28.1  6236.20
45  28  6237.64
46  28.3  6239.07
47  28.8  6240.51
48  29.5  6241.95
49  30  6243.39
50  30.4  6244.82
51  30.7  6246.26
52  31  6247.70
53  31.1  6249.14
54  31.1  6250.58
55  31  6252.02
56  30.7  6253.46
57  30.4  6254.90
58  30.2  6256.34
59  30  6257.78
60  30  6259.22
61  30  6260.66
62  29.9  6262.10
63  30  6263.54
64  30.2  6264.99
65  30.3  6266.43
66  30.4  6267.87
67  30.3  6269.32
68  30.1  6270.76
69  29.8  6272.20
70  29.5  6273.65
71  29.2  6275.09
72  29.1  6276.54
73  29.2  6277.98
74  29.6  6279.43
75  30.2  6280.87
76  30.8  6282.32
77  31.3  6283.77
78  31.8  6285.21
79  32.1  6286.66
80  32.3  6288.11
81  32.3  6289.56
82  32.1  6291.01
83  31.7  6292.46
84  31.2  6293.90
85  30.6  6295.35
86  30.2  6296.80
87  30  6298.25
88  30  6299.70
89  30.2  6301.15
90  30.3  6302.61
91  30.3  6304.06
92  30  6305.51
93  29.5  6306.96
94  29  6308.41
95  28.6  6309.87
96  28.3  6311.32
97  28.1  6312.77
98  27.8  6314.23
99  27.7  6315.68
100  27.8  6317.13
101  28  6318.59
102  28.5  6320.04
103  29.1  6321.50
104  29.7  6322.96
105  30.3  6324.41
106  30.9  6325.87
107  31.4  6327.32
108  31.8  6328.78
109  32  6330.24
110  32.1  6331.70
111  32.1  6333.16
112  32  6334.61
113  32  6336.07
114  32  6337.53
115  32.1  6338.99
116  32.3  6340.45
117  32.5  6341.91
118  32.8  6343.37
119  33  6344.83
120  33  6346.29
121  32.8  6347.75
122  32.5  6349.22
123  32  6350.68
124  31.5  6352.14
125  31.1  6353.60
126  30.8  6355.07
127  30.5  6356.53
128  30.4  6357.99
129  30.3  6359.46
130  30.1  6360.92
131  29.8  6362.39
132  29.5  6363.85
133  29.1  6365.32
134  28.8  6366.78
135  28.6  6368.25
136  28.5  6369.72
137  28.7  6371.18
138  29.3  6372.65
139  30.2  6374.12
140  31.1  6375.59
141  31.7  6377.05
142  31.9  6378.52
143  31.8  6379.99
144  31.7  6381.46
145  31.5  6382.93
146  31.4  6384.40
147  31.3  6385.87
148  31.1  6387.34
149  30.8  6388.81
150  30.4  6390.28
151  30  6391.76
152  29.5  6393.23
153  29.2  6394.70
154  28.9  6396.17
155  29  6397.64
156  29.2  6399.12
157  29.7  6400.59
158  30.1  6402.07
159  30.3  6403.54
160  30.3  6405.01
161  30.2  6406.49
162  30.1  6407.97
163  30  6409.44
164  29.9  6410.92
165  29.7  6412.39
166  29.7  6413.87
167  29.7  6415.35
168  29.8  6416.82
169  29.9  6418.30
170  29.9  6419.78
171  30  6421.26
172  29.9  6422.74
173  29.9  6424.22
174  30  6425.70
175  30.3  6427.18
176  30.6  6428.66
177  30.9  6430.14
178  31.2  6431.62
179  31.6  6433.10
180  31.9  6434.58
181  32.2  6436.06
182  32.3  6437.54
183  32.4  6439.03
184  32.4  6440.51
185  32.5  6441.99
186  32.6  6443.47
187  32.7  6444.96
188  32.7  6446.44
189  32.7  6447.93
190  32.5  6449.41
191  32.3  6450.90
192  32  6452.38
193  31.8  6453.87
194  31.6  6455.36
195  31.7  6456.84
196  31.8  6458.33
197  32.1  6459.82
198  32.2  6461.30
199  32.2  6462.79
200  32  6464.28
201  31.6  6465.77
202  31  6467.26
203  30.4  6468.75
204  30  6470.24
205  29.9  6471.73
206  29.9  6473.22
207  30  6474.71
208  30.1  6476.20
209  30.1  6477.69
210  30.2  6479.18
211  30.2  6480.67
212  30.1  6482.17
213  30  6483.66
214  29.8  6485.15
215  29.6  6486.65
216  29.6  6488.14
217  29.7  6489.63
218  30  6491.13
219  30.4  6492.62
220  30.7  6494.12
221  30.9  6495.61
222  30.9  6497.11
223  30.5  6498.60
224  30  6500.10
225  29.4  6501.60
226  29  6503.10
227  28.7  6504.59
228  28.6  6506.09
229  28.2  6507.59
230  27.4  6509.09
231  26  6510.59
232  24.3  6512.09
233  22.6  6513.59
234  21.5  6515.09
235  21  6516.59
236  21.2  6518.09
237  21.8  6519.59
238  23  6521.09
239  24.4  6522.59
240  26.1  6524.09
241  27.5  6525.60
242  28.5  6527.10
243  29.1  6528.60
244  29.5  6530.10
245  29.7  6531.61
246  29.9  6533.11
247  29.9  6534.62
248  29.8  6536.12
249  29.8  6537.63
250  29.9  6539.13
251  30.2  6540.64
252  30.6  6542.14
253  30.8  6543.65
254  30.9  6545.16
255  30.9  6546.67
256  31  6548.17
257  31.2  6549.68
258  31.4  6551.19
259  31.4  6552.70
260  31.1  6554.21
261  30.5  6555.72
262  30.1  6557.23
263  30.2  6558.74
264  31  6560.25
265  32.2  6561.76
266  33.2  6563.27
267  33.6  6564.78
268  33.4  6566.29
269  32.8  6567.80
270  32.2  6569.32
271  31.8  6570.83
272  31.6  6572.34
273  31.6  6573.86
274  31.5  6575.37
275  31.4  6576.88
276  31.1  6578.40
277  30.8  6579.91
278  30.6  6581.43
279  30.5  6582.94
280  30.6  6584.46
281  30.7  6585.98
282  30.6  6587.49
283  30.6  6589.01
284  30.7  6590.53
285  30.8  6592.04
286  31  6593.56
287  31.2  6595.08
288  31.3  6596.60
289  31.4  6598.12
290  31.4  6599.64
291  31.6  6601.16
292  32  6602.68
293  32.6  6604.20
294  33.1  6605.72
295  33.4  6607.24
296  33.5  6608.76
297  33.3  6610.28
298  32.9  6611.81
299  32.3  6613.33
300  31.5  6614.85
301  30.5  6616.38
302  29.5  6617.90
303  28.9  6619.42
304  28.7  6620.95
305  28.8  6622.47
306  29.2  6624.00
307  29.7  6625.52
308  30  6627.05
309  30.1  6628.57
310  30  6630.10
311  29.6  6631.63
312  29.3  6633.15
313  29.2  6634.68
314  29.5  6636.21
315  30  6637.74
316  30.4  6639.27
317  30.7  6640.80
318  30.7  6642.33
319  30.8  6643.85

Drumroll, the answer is 0.18 mag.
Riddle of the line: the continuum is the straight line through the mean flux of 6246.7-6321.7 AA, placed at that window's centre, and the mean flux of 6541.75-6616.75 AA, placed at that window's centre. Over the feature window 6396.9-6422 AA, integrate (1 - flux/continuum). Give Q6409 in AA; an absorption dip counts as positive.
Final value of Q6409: 0.7 AA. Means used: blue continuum 30.1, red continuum 31.5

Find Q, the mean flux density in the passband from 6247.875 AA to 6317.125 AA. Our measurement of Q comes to 30.2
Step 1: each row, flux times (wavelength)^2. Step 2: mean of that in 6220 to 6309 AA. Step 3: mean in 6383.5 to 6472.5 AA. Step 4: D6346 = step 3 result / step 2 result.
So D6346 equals 1.08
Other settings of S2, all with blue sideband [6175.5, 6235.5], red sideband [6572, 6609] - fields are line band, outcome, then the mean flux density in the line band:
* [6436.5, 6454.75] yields -0.070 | 32.4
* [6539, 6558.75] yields 0.012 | 30.8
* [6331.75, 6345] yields -0.094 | 32.3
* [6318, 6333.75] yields -0.037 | 30.5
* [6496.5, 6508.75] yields 0.052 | 29.3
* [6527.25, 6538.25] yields 0.049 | 29.6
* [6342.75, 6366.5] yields -0.051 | 31.1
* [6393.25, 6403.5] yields 0.022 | 29.4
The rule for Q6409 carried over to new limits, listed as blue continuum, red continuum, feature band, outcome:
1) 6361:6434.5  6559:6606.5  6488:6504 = 0.41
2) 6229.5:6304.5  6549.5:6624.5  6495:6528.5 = 4.97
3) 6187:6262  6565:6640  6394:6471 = -2.02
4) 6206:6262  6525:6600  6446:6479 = -1.02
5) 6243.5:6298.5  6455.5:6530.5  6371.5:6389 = -0.86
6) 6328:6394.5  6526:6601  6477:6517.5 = 3.28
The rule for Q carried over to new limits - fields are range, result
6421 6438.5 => 30.9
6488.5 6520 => 27.4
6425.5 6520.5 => 29.9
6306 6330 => 29.2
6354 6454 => 30.6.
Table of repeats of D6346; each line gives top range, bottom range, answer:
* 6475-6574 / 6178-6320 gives 1.08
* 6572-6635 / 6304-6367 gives 1.10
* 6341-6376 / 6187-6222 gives 1.13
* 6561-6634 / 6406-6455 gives 1.06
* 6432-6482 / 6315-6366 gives 1.06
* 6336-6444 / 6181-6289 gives 1.10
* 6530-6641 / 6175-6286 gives 1.18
